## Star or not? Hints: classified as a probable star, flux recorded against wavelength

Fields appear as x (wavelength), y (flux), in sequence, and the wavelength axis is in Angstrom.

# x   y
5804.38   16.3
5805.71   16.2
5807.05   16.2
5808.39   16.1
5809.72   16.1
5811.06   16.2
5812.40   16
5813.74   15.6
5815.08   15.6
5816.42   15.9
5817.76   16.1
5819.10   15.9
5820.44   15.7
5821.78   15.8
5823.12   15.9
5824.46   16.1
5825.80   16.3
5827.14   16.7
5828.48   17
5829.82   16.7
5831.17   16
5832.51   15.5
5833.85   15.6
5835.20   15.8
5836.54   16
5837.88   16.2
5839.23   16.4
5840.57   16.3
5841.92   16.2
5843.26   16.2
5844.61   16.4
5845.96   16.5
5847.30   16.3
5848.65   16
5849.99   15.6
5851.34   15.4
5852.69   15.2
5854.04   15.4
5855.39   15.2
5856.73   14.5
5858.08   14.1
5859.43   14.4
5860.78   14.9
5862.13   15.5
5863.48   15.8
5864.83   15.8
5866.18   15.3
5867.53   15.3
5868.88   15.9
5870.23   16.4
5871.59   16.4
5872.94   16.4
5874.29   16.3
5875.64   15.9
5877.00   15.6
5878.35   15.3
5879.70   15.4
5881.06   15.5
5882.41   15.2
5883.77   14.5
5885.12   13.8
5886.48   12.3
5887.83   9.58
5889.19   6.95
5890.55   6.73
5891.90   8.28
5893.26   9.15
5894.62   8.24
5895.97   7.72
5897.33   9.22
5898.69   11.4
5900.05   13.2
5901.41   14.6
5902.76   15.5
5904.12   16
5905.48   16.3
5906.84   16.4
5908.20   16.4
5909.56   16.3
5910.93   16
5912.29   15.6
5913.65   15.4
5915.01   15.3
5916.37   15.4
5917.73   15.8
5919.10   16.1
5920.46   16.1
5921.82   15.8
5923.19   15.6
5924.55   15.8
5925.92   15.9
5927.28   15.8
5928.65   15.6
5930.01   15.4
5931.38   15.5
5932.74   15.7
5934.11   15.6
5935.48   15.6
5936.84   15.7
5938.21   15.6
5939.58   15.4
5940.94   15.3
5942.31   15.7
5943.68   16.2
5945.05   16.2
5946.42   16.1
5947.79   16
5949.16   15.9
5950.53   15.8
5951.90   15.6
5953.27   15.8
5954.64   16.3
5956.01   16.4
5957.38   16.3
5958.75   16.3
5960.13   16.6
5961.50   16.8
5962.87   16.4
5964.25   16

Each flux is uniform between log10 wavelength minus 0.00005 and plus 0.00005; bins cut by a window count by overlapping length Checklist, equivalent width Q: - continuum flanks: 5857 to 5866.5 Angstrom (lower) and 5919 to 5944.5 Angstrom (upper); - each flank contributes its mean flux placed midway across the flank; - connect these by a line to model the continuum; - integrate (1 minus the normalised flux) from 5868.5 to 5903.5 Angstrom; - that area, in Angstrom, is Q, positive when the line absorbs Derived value 5.5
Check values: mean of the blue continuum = 15.1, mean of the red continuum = 15.7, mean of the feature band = 12.9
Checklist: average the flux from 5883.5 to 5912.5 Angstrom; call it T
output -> 12.4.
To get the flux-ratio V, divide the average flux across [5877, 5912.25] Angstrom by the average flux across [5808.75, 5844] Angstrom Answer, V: 0.80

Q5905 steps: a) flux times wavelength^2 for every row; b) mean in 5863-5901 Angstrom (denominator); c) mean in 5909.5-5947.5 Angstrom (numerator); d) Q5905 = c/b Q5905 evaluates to 1.2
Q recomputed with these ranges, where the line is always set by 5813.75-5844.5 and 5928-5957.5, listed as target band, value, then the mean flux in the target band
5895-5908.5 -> 2.1 Angstrom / 13.5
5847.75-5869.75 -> 1.0 Angstrom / 15.3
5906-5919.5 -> 0.0 Angstrom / 15.9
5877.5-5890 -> 2.2 Angstrom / 13.1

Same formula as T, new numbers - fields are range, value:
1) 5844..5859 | 15.5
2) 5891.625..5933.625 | 14.4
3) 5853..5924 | 14.2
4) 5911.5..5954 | 15.7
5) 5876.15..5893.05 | 12.4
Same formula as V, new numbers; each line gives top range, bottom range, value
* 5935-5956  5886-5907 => 1.41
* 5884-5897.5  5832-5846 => 0.58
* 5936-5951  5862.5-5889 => 1.06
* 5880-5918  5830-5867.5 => 0.84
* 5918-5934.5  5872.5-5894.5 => 1.23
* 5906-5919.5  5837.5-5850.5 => 0.98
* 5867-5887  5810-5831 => 0.95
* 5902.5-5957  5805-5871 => 1.00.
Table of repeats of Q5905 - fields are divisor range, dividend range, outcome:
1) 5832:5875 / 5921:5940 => 1.02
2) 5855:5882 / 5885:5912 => 0.80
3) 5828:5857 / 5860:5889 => 0.95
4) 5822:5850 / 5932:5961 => 1.02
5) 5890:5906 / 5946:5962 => 1.45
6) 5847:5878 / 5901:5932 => 1.03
